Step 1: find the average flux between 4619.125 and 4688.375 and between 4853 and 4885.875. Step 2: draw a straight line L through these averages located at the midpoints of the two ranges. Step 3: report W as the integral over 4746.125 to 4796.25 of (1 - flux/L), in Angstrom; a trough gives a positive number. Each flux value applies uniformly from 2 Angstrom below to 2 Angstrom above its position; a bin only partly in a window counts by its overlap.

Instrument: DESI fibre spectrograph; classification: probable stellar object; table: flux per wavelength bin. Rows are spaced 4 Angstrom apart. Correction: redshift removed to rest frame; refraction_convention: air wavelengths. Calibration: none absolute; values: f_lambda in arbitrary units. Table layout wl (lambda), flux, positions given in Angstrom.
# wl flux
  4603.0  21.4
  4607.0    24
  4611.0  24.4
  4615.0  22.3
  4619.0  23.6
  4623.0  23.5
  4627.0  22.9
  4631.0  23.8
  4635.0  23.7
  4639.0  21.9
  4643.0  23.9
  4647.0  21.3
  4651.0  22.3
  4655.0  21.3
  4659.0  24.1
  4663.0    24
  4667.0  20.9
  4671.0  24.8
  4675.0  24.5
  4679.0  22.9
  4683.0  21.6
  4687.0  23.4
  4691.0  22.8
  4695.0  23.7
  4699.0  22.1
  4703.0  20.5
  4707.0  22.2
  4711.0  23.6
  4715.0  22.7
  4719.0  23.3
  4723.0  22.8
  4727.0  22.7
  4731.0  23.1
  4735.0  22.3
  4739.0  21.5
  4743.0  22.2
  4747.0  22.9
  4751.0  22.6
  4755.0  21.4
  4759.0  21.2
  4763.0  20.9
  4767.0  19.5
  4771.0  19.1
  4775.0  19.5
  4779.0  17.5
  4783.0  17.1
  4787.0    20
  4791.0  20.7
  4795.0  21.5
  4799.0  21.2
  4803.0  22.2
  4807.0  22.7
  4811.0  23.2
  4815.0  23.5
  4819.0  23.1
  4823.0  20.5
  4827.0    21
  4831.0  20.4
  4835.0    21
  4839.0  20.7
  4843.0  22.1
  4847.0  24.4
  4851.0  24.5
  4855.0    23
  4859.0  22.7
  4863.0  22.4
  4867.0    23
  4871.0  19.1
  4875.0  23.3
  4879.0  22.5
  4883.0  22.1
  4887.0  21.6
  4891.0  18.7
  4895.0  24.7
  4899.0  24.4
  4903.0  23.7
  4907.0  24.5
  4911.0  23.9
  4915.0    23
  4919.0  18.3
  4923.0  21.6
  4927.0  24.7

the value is 5.3 Angstrom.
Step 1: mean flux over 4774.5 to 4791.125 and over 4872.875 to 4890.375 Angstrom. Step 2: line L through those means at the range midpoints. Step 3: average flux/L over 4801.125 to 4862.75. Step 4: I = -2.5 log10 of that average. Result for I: -0.10 mag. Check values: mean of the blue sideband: 18.7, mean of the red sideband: 22.1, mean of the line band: 22.3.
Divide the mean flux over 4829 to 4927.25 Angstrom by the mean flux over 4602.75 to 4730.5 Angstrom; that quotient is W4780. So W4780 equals 0.98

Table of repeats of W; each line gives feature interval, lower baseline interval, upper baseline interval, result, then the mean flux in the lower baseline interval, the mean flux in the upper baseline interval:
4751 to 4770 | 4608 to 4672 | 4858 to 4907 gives 1.6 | 23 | 22.4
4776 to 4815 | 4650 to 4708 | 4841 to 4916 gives 3.4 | 22.8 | 22.8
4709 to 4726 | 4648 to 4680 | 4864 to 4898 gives -0.2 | 23.1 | 22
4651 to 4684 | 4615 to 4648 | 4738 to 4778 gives -0.8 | 23.1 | 21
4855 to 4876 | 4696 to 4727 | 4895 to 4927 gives 0.7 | 22.5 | 23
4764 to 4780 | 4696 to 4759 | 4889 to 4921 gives 2.4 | 22.4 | 22.6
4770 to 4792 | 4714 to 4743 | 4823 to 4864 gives 3.4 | 22.6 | 22.1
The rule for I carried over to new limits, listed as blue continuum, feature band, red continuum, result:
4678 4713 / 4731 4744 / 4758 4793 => -0.063 mag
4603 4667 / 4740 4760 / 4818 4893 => 0.017 mag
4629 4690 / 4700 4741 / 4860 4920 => 0.017 mag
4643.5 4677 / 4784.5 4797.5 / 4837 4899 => 0.100 mag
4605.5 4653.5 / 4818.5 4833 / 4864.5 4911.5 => 0.082 mag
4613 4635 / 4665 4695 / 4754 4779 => -0.051 mag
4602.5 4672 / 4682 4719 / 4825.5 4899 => 0.009 mag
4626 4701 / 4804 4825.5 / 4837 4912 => 0.010 mag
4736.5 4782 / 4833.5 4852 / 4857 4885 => -0.034 mag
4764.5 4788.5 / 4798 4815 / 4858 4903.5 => -0.139 mag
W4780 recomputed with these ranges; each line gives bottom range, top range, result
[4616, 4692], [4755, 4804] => 0.87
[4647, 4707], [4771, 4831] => 0.92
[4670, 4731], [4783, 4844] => 0.94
